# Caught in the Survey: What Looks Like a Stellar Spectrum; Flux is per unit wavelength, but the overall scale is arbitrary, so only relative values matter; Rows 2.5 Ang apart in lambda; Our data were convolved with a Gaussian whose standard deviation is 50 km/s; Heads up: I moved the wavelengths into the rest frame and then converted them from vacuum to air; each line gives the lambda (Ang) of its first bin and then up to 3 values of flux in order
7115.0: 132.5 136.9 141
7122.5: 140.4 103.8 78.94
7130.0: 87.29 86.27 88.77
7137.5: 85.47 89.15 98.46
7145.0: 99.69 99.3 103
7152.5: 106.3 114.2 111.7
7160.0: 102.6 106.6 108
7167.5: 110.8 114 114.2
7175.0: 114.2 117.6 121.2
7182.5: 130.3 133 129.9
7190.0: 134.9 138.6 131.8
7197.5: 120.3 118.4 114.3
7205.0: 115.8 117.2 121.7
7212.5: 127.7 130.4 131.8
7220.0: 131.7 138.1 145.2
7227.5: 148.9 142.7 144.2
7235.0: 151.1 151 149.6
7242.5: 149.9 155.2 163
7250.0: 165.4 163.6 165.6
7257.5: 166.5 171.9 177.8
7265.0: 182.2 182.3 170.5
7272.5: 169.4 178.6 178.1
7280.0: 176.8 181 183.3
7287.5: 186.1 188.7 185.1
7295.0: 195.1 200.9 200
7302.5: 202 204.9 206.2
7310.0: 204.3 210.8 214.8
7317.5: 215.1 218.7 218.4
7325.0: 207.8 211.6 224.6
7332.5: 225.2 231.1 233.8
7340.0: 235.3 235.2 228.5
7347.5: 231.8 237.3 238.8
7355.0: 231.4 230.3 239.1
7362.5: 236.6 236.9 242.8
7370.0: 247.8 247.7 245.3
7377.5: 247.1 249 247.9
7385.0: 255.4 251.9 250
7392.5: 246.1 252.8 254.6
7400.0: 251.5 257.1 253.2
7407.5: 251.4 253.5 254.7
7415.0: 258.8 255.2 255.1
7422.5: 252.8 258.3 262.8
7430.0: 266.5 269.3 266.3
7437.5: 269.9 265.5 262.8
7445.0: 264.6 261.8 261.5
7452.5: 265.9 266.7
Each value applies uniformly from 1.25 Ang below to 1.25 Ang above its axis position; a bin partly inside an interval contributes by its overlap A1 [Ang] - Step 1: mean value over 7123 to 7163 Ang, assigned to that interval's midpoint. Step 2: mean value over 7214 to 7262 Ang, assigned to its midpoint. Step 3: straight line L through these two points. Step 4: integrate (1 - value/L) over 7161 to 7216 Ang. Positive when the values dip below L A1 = 0.9 Ang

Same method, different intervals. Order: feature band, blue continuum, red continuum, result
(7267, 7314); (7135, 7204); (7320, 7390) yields 0.8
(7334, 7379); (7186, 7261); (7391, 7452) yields -3.6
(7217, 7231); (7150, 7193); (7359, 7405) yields 0.9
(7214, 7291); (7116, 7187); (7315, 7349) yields 5.2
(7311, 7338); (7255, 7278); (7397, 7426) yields -1.6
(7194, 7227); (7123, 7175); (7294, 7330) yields 3.5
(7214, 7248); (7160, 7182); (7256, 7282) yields 1.5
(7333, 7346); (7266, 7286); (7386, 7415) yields -1.0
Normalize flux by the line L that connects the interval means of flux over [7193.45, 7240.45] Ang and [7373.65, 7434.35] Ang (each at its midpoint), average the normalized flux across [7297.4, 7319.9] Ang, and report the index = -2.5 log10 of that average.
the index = -0.08 mag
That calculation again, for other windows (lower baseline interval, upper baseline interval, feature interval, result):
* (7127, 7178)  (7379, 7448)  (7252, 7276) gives -0.03 mag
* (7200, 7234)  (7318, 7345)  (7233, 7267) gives -0.03 mag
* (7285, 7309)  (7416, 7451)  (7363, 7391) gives -0.06 mag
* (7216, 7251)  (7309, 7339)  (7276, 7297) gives 0.02 mag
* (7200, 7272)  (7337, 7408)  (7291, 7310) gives -0.03 mag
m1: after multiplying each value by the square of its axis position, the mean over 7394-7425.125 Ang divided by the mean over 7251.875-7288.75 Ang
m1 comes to 1.50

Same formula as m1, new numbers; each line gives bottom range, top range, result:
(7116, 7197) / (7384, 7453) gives 2.48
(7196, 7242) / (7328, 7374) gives 1.82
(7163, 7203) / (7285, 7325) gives 1.72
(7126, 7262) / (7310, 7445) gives 2.04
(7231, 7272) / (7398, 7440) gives 1.66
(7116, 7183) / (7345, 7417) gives 2.44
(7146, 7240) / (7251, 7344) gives 1.63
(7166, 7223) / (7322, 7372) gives 1.95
